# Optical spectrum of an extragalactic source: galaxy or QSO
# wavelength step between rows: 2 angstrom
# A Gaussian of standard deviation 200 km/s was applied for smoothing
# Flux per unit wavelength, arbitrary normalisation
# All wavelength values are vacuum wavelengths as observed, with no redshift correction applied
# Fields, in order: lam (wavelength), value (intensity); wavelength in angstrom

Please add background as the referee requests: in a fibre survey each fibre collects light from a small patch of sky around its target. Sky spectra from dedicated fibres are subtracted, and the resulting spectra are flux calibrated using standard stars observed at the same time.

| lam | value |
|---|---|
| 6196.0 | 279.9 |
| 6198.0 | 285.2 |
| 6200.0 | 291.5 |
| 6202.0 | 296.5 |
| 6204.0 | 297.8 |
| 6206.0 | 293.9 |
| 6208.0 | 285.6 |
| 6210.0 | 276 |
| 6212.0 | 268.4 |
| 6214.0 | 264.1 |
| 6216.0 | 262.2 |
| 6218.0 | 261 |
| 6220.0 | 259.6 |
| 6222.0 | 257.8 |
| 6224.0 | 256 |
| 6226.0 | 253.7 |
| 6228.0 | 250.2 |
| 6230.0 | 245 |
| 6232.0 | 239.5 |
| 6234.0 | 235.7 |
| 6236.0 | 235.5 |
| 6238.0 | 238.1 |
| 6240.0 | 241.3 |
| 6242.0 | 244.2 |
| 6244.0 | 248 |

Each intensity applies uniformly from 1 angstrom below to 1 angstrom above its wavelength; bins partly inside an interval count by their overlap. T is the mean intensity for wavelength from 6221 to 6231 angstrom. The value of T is 253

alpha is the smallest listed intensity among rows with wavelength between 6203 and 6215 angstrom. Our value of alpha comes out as 264.1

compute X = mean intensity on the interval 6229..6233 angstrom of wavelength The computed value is 242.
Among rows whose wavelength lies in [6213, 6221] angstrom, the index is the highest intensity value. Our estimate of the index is 264.1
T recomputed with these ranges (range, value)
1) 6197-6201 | 288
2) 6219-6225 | 258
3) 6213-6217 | 263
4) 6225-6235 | 245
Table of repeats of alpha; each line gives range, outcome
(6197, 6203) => 285.2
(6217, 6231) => 245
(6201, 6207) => 293.9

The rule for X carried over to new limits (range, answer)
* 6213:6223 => 261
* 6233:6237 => 236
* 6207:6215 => 274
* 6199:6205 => 295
